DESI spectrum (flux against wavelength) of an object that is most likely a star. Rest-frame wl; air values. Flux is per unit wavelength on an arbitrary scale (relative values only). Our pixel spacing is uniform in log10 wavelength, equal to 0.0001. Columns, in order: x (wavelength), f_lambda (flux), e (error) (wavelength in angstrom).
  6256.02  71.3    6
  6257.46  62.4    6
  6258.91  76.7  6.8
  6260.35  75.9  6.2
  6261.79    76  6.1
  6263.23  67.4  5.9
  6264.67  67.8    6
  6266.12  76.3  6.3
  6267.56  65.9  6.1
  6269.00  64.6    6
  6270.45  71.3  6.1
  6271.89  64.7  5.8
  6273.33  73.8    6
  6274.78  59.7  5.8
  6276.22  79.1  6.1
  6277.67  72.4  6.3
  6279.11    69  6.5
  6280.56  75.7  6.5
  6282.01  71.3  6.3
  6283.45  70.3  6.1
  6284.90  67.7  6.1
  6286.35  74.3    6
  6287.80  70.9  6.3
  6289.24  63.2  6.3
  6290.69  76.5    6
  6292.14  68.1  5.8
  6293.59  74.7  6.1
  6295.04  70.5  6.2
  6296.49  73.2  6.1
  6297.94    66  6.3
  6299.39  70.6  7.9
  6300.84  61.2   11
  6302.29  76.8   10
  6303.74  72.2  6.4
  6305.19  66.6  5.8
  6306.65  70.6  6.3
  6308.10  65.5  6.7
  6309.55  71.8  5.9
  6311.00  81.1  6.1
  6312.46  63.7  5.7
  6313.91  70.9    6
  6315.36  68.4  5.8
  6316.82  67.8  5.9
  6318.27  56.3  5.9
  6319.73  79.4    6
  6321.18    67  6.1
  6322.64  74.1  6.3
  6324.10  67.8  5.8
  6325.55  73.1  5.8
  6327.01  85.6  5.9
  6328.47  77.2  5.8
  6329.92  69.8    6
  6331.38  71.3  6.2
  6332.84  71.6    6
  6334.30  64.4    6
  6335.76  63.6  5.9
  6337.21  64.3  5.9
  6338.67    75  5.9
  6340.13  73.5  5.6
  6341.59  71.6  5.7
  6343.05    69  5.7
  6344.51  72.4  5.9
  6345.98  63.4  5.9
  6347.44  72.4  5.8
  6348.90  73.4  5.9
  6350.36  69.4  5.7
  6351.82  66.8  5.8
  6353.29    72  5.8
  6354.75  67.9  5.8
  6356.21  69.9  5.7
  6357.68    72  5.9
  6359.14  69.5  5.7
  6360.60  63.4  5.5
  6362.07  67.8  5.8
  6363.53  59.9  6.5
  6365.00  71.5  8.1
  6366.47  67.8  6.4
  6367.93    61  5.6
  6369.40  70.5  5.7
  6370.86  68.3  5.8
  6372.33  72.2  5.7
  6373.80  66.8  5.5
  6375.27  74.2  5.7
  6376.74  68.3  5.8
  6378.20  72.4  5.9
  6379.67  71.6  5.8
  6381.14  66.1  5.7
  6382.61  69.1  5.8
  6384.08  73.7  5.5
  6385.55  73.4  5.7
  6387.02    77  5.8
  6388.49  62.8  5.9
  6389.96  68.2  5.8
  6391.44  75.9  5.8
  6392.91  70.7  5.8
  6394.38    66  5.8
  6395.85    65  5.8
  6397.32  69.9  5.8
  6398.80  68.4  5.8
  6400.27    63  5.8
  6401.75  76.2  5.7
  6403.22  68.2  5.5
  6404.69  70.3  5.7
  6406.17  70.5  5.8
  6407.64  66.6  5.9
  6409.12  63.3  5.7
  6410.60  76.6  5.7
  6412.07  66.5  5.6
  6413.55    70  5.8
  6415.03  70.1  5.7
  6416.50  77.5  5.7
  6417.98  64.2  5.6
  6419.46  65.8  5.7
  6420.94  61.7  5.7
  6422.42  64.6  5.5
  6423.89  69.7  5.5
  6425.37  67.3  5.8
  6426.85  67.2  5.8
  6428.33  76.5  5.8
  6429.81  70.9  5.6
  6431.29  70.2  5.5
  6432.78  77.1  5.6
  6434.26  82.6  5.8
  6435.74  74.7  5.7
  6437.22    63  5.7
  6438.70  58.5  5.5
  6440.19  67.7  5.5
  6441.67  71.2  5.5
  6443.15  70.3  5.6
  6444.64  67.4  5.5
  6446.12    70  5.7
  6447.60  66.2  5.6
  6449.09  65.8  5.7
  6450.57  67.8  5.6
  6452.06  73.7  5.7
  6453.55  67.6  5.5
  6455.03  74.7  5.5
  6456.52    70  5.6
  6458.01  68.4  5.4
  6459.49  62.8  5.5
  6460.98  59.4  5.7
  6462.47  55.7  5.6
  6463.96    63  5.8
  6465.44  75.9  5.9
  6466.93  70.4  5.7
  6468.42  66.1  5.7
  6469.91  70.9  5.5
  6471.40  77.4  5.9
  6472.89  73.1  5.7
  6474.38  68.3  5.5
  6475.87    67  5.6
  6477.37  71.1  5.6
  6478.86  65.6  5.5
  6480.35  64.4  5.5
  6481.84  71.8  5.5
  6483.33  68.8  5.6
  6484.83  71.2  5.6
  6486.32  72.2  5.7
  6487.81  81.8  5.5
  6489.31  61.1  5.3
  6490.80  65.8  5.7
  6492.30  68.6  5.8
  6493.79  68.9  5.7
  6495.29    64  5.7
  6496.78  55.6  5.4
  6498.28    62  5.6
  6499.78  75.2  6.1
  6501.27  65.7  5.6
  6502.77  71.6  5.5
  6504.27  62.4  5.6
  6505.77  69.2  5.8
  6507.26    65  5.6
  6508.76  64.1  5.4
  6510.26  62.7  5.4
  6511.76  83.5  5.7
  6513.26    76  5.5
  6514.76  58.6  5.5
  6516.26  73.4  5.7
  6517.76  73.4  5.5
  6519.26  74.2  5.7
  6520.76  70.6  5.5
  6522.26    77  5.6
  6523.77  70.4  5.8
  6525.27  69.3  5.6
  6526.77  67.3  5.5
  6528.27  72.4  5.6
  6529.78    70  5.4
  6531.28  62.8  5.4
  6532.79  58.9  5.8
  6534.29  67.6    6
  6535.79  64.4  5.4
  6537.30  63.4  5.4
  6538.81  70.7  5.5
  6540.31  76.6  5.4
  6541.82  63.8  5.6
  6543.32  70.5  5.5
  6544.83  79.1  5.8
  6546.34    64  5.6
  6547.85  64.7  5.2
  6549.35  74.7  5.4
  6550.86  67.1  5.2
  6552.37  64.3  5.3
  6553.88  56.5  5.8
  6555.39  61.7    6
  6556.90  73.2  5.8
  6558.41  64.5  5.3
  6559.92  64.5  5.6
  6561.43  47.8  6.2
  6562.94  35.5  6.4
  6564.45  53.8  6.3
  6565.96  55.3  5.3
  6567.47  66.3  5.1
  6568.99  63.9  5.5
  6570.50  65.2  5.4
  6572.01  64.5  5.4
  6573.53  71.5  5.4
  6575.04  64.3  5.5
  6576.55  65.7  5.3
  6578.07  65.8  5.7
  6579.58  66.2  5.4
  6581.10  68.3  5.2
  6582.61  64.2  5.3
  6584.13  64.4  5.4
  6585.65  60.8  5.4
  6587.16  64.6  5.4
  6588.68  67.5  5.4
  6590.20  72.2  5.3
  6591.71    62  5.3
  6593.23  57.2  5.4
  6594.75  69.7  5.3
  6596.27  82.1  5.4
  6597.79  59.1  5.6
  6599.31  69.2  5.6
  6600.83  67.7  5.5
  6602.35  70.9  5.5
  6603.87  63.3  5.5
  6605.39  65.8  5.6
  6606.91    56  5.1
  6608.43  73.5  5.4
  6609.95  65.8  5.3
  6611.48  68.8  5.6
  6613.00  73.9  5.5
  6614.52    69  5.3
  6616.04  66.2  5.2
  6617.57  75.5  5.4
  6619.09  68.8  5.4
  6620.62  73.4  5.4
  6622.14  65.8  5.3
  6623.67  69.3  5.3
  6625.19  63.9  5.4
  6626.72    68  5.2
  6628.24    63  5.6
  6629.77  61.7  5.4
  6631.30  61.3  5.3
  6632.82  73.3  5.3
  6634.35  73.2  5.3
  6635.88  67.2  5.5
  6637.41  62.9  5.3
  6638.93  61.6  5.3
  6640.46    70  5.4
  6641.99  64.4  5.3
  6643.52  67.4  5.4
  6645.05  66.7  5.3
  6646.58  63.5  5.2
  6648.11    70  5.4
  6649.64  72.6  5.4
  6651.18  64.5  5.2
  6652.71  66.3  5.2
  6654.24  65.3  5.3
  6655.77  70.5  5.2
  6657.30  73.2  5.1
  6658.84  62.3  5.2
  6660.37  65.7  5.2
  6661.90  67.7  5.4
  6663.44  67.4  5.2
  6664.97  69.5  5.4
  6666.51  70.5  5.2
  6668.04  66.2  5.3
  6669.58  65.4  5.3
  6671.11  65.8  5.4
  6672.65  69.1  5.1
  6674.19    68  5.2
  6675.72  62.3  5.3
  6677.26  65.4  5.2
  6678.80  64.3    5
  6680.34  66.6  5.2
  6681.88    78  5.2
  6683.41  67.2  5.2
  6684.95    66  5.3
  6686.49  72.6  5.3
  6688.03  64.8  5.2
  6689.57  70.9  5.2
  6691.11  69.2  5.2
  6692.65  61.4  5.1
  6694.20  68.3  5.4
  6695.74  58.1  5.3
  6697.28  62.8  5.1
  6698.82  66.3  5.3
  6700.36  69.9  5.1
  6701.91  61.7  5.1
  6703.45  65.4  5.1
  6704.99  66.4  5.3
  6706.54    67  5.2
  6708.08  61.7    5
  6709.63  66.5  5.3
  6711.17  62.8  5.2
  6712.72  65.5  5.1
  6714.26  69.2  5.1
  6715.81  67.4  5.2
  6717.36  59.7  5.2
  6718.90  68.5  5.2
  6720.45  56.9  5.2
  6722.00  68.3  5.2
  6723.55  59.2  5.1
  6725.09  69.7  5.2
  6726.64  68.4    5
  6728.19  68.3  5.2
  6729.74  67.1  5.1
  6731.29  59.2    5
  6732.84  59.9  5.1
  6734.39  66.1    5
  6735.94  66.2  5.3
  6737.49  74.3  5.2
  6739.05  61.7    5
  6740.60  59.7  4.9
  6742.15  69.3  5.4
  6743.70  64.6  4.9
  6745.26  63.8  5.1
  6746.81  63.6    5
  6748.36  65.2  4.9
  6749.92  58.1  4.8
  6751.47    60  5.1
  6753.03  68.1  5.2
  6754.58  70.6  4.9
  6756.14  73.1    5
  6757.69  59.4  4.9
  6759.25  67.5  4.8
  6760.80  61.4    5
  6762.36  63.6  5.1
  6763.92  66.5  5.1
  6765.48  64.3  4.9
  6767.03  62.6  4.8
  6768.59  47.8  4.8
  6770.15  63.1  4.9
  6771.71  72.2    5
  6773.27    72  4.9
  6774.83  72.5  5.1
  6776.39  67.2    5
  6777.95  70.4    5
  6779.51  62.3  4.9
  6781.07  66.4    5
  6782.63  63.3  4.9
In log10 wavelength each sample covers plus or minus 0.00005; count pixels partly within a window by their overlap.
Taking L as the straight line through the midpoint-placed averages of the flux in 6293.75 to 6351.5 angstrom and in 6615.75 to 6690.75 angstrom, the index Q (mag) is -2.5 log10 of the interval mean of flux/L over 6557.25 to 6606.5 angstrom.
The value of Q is 0.07 mag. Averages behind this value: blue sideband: 70.3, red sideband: 67.5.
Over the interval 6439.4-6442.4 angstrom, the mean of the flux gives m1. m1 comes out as 69.2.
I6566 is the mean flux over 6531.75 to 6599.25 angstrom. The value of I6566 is 64.8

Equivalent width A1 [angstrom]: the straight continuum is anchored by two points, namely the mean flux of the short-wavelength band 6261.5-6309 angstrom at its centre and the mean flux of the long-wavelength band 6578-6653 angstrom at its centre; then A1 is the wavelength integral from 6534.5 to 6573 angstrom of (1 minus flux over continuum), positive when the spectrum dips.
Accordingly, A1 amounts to 2.07 angstrom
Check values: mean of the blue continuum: 70.1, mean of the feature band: 63.9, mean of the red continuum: 67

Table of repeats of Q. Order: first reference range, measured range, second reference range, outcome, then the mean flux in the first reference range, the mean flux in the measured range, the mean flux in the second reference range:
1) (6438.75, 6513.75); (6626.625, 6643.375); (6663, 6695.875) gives 0.02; 68.3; 66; 67.3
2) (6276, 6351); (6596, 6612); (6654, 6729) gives 0.01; 70.6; 67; 66.4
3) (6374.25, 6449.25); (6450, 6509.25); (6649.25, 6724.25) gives 0.01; 69.5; 68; 66.3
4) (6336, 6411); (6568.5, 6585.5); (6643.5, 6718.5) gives 0.03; 69.3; 65.7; 66.6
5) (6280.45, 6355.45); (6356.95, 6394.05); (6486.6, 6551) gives 0.01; 70.4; 69.3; 68.6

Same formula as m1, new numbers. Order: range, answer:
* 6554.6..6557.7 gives 67.3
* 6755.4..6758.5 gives 66.2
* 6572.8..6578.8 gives 66.8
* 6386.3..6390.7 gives 69.3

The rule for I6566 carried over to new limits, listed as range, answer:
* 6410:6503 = 68.7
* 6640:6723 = 66.5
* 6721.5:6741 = 65.3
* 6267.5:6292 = 70.1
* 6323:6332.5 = 74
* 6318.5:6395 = 70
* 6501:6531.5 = 69.7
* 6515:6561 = 68.1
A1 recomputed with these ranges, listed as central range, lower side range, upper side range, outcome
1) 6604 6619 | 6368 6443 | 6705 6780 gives -0.29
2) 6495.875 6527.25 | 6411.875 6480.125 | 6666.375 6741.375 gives -0.40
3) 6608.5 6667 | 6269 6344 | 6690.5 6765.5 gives -1.40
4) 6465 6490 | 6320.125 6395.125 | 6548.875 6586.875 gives -1.72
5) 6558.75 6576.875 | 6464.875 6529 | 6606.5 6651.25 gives 2.26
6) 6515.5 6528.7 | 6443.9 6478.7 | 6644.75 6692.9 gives -0.75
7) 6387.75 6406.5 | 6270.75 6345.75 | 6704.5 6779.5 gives 0.14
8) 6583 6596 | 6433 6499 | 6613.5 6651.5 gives 0.42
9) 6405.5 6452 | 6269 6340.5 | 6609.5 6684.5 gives 0.14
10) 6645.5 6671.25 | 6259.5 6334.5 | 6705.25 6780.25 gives -0.52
